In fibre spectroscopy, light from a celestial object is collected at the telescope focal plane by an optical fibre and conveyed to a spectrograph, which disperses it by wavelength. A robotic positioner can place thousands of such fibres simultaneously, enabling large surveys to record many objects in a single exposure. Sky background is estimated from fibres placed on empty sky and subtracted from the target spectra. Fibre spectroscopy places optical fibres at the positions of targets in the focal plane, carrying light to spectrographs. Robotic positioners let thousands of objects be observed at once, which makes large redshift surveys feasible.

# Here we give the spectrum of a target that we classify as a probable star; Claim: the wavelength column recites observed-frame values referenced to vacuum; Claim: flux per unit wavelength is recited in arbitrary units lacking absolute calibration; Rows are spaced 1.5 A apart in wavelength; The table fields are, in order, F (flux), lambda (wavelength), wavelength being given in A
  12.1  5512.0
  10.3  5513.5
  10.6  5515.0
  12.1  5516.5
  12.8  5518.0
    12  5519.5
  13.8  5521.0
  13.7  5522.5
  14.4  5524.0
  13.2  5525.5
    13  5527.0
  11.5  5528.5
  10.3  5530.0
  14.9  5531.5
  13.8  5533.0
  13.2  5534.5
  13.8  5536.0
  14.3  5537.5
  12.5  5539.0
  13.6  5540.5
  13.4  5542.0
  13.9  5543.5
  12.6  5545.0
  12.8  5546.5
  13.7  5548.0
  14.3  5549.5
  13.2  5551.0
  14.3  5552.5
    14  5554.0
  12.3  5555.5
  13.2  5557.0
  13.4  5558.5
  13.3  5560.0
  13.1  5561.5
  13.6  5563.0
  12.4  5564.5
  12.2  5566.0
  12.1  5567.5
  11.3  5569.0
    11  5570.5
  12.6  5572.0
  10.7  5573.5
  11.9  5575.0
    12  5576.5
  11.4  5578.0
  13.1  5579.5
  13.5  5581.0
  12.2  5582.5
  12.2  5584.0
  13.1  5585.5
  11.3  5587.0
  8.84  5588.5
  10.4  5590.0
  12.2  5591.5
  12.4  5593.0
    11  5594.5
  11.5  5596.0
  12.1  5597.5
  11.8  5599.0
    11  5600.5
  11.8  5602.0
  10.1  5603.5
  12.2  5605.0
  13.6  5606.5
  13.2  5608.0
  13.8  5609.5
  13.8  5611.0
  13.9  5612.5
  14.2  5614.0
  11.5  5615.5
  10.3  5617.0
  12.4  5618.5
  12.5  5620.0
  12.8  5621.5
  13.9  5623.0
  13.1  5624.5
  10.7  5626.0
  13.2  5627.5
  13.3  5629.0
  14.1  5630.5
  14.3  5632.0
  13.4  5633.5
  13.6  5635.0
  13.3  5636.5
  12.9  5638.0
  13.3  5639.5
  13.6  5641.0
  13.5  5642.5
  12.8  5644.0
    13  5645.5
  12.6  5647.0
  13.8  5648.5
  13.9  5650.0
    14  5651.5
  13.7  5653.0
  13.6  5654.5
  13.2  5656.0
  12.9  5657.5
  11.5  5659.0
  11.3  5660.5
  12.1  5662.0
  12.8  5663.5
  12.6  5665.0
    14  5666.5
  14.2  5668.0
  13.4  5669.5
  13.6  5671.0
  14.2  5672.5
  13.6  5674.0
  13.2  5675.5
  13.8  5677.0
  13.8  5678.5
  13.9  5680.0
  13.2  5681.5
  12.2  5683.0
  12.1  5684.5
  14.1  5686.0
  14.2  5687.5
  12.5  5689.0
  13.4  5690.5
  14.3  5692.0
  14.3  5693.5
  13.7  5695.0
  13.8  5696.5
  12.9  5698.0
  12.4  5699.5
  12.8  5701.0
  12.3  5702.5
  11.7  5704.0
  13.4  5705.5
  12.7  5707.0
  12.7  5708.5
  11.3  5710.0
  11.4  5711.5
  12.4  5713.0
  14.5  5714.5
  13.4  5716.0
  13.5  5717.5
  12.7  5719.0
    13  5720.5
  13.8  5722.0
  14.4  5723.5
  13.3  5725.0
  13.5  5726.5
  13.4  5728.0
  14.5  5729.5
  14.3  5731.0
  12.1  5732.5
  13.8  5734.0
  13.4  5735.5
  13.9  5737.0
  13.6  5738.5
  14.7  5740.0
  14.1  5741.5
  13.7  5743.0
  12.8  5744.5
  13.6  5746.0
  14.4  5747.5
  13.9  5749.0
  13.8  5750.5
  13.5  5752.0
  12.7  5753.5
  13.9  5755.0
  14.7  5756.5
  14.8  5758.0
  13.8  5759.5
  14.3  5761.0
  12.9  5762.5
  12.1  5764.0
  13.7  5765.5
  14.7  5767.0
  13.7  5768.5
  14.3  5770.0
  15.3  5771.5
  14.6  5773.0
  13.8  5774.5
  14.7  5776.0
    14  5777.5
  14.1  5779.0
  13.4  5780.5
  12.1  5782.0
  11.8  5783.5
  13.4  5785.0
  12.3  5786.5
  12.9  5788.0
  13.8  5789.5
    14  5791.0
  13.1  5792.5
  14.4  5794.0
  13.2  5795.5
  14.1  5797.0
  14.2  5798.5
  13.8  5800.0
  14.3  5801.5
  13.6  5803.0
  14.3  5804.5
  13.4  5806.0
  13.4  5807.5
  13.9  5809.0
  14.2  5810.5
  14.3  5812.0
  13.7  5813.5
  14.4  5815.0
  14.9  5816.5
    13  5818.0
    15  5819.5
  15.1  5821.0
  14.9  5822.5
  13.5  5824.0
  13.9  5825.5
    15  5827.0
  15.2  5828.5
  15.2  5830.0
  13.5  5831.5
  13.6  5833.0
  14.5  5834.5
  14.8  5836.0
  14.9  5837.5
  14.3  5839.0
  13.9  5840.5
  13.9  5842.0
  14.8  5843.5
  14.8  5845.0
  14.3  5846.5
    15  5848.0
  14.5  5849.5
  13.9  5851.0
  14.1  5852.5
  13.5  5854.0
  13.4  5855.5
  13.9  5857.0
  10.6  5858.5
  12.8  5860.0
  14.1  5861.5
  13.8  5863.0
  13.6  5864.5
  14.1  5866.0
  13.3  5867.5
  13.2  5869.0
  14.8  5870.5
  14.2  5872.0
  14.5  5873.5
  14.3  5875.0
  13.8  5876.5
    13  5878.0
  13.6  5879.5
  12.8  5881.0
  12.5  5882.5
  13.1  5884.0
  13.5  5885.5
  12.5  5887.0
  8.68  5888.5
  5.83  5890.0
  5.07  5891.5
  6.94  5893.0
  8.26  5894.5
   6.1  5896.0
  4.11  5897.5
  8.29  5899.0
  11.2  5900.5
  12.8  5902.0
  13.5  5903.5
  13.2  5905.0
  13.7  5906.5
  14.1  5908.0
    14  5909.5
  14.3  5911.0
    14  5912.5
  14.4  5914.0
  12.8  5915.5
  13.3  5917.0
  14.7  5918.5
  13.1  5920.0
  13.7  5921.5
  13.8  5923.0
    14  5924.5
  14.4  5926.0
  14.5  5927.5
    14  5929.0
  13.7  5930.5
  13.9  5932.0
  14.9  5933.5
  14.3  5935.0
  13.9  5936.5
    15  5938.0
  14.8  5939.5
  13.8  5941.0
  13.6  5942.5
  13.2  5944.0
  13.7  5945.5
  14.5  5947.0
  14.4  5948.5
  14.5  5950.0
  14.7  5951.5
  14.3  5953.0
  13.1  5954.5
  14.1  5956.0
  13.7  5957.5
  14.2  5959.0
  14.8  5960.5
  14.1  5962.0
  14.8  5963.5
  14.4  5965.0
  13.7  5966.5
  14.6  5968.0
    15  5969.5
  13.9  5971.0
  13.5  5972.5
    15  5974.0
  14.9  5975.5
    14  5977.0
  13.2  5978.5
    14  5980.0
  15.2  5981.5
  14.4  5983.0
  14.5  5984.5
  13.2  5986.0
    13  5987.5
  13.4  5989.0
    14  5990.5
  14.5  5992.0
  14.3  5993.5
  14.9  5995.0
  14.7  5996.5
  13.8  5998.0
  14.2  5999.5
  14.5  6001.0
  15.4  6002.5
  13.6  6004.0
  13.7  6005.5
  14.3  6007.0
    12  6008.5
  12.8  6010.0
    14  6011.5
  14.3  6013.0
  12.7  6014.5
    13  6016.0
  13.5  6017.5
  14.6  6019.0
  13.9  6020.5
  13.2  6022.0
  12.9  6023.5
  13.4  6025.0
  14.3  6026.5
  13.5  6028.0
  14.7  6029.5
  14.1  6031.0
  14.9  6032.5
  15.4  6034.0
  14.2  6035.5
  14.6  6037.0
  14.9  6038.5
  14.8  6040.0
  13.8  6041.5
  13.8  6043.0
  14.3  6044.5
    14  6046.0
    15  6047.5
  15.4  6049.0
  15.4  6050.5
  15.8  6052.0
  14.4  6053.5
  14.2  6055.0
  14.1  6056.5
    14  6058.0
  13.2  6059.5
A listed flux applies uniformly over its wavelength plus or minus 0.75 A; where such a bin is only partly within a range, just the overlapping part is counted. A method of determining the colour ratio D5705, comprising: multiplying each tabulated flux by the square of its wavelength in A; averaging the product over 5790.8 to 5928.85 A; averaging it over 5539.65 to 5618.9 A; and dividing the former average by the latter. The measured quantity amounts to 1.2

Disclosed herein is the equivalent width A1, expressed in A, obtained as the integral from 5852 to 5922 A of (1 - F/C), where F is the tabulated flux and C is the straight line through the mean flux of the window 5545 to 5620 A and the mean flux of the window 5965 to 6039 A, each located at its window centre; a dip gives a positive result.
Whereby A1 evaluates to 6.6 A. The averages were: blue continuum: 12.4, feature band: 12.3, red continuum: 14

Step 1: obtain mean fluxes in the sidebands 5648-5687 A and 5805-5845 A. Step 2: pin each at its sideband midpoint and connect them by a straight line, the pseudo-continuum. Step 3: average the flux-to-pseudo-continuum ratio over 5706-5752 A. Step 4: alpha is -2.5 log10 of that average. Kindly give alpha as 0.02 mag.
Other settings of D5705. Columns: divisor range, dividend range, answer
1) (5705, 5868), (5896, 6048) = 1.07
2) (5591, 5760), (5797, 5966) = 1.10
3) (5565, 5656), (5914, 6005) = 1.27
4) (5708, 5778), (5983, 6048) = 1.13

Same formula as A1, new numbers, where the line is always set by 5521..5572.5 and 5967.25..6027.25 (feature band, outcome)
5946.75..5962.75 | -0.38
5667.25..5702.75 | -0.18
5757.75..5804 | -0.56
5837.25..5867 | -0.45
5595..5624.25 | 1.72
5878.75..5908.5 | 7.14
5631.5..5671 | 0.28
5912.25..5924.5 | 0.07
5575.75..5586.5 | 0.56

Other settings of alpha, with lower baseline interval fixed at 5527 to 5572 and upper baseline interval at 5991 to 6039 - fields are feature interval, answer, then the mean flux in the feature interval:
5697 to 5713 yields 0.08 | 12.4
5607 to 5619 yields 0.02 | 12.9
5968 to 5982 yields -0.03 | 14.3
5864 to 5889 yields 0.03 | 13.3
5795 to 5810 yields -0.02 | 13.8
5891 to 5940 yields 0.11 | 12.5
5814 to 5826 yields -0.06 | 14.3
